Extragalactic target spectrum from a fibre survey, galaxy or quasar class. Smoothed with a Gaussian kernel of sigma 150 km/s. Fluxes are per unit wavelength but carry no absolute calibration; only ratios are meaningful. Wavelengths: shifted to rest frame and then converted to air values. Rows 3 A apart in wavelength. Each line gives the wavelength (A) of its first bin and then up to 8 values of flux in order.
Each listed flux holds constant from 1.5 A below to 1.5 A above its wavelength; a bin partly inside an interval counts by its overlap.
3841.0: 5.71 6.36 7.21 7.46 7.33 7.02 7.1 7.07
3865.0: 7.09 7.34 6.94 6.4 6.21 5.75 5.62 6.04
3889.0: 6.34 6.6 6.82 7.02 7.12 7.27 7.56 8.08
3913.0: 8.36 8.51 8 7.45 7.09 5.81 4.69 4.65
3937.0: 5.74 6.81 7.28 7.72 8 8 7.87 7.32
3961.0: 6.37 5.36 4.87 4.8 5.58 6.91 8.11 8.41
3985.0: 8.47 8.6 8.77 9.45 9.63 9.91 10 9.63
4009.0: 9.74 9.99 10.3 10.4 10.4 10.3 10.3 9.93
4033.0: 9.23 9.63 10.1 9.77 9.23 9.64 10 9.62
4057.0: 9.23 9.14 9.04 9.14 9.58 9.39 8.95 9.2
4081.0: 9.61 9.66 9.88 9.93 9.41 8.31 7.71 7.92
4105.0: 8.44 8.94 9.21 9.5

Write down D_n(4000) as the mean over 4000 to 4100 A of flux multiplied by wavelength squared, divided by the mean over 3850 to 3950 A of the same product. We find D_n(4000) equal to 1.50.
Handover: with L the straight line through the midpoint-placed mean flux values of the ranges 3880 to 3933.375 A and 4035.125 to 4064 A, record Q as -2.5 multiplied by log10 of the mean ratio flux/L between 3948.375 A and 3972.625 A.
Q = 0.211 mag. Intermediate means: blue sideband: 6.89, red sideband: 9.55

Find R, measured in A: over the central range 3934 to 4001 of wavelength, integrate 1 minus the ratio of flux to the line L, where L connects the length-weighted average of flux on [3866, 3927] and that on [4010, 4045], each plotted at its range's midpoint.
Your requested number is 9.9 A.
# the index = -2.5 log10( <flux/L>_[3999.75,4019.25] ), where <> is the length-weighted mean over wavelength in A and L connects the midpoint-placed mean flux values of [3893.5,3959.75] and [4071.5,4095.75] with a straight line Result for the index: -0.19 mag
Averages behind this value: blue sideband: 7.14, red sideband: 9.45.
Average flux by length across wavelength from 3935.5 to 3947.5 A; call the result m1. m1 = 6.89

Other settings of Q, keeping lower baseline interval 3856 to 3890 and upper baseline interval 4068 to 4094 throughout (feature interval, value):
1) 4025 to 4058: -0.09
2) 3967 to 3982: 0.24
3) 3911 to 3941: 0.09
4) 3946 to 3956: -0.04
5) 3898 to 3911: -0.06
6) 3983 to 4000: -0.10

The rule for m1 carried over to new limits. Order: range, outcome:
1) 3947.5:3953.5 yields 8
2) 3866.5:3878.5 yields 6.72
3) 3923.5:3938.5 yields 5.6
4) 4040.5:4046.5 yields 9.5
